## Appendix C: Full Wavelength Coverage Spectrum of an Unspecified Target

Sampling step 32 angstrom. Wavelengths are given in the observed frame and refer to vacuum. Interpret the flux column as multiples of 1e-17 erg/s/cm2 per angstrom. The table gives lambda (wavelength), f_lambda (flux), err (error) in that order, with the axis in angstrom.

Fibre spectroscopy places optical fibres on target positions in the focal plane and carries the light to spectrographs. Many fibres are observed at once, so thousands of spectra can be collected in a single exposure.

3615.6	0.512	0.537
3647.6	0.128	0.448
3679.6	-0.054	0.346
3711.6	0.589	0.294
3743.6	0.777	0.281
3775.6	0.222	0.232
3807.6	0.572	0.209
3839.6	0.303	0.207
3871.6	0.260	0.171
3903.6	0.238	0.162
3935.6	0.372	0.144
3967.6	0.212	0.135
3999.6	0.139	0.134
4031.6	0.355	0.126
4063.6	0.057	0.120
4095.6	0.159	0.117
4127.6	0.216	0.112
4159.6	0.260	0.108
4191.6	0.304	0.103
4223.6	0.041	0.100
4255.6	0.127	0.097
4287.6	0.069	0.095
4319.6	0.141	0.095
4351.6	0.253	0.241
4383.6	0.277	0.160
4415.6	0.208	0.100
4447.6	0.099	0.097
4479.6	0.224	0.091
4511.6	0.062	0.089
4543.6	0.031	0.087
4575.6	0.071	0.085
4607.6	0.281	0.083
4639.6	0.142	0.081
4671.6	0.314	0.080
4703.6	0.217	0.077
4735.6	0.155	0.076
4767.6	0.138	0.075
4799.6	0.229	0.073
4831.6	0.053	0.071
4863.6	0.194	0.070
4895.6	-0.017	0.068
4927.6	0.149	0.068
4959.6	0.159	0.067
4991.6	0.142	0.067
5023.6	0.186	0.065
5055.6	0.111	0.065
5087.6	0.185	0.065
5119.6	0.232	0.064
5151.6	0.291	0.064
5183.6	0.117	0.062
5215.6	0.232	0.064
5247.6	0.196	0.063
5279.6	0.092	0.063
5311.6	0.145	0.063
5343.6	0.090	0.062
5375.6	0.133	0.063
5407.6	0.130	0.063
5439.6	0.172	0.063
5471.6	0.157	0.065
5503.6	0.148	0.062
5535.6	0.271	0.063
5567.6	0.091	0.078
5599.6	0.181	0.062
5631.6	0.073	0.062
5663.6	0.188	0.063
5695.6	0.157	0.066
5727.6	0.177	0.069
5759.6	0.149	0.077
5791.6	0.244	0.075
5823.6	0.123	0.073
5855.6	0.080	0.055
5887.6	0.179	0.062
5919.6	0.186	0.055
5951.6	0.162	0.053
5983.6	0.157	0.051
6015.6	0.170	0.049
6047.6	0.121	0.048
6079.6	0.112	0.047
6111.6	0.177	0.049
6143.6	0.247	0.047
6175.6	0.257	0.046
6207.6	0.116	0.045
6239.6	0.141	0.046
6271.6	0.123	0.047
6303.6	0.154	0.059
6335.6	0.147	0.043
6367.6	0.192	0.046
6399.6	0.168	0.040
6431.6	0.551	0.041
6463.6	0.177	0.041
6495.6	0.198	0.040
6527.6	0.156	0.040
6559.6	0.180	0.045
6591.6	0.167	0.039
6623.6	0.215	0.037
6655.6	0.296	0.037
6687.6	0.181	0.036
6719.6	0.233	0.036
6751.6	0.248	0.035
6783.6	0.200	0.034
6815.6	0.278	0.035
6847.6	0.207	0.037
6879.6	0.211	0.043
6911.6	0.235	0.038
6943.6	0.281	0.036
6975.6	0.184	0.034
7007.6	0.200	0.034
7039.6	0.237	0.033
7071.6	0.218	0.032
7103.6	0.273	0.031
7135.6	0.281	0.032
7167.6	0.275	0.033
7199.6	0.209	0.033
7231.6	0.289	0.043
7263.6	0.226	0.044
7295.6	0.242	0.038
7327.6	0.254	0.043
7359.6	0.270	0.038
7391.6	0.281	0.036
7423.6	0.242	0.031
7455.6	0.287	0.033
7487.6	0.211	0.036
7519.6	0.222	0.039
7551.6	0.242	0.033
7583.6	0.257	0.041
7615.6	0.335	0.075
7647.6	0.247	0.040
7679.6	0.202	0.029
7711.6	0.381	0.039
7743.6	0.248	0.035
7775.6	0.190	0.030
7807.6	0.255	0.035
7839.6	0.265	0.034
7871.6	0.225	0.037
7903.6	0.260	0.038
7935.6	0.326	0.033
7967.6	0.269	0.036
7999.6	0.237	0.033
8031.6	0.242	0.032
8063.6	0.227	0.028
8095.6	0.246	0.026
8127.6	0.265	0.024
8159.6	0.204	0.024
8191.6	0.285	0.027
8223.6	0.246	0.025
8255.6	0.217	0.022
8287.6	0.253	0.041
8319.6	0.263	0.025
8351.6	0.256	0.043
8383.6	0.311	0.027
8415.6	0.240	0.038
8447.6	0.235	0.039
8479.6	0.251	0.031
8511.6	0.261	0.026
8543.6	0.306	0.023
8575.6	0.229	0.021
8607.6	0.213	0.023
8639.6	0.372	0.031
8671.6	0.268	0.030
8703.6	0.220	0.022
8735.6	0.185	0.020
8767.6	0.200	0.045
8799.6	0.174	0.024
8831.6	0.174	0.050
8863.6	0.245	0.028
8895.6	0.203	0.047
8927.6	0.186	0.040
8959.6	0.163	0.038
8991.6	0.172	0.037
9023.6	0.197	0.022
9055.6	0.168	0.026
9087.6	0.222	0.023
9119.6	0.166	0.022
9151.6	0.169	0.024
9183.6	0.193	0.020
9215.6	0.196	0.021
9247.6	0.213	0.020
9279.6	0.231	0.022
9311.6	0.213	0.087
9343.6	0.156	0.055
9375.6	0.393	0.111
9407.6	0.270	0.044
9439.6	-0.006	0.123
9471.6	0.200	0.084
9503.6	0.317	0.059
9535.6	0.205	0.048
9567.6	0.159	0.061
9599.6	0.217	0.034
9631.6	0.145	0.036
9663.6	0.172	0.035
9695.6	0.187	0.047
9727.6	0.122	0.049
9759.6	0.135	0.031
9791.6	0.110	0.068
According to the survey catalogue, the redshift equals 0.72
